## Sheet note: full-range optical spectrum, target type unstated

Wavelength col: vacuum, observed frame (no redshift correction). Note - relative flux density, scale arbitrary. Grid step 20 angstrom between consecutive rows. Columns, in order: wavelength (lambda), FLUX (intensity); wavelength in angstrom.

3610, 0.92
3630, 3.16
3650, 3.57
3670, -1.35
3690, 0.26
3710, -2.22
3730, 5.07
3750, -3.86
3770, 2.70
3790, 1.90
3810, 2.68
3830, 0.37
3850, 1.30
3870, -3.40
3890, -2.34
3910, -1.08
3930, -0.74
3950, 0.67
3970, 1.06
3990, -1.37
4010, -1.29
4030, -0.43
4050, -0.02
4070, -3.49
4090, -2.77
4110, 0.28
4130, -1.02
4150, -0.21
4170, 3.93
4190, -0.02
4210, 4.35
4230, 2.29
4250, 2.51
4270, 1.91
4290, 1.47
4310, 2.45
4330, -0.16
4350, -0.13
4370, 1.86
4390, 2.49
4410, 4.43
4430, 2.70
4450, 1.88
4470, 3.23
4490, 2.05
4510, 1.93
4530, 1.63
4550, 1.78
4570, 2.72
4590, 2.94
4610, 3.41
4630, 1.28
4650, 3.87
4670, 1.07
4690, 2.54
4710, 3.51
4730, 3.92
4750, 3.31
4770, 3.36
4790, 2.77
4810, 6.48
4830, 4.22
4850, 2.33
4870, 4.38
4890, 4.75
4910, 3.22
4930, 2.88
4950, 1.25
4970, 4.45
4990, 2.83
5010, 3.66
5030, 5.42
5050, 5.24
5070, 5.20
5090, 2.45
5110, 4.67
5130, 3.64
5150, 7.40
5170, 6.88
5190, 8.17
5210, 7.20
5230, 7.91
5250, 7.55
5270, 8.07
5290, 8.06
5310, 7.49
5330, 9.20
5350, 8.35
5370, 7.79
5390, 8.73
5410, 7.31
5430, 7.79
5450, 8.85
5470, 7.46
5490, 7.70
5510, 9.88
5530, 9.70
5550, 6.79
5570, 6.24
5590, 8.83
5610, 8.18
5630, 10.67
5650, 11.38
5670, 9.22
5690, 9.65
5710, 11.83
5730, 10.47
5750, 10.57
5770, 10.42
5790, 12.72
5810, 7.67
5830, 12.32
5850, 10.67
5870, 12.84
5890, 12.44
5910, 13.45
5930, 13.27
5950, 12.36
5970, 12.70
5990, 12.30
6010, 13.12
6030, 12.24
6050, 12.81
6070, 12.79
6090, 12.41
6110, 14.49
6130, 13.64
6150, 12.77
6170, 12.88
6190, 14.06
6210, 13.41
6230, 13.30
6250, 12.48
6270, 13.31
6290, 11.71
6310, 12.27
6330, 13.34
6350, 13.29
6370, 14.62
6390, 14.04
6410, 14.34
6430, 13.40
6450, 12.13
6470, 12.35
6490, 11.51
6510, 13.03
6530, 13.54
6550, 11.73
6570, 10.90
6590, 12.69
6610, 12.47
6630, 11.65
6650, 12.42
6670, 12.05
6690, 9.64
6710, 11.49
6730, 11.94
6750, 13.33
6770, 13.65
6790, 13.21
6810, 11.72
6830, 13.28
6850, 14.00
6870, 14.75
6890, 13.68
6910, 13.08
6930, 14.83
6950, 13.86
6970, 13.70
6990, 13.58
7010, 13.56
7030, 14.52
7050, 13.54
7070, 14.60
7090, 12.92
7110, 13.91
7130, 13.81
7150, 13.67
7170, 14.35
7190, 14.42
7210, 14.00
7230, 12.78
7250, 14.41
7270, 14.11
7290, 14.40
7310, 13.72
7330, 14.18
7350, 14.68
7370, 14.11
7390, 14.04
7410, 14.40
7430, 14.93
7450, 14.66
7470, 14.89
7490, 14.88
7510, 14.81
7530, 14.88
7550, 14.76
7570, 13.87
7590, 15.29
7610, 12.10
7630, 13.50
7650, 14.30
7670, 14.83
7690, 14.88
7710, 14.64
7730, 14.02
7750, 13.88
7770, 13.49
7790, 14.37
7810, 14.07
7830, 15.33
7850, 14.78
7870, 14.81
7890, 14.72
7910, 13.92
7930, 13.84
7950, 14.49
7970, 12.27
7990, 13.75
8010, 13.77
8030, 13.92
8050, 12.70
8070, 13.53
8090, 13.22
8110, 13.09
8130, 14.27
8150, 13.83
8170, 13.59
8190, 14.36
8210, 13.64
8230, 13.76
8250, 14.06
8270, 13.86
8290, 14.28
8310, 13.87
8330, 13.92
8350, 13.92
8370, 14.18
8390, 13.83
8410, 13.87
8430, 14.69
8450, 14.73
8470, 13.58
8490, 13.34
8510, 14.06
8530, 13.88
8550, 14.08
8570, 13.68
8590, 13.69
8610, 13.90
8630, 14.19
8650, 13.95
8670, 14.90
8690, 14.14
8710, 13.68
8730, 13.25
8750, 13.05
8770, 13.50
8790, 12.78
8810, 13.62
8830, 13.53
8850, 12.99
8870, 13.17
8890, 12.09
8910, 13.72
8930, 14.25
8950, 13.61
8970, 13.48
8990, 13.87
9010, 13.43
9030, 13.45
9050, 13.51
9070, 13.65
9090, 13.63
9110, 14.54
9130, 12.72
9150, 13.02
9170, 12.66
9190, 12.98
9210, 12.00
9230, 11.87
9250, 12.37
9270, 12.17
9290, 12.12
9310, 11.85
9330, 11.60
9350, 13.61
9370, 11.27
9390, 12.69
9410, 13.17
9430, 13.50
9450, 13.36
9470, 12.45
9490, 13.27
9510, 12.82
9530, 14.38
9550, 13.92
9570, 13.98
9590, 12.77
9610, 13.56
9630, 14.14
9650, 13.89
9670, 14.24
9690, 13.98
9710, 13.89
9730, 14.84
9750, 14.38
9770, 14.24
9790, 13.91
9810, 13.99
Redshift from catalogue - 0.293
